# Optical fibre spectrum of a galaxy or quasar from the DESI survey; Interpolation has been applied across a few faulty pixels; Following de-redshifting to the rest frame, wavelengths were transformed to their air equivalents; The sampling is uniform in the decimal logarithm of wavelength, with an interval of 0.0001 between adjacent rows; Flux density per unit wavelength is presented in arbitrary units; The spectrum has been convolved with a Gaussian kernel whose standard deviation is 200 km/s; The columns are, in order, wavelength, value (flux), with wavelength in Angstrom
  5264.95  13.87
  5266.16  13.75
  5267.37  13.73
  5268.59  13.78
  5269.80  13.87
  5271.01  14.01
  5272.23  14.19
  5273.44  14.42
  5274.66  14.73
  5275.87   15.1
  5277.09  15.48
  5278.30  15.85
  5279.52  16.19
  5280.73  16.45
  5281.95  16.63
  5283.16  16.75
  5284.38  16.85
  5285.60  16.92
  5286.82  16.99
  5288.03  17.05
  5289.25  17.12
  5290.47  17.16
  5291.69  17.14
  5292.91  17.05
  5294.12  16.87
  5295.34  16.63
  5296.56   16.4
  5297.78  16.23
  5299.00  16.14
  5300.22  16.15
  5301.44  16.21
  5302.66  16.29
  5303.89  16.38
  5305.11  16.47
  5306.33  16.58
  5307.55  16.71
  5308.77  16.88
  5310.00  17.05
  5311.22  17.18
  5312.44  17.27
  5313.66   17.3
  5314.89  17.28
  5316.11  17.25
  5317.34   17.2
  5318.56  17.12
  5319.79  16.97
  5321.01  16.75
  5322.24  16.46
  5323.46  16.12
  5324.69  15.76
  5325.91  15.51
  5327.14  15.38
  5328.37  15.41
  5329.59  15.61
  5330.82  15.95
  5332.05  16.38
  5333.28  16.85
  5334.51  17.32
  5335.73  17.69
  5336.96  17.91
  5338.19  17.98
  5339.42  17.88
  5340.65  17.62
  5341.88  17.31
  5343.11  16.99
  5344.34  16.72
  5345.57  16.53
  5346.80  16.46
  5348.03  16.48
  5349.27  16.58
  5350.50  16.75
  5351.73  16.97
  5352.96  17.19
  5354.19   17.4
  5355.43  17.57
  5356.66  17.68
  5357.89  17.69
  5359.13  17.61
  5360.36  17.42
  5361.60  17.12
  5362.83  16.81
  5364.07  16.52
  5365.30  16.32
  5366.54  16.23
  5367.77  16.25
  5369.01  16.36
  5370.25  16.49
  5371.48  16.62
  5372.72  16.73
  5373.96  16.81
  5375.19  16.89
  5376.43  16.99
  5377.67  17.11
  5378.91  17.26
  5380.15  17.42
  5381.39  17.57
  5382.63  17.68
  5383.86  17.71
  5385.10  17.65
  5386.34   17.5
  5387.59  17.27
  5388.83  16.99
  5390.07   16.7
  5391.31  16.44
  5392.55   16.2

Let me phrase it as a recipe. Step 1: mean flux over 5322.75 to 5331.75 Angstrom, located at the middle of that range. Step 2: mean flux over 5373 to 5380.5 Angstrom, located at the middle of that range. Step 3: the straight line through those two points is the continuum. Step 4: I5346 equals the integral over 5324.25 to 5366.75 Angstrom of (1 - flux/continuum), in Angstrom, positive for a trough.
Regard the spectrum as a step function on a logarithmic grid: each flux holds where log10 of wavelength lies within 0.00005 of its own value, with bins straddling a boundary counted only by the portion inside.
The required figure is -1.7 Angstrom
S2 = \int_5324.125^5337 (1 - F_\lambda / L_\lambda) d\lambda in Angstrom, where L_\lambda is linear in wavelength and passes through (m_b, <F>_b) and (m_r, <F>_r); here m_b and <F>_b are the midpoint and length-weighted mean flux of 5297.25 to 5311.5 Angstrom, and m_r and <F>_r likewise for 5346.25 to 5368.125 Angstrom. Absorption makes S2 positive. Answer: 0.4 Angstrom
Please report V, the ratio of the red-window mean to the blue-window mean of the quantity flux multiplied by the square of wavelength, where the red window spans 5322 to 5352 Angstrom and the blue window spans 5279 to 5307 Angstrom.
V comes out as 1.02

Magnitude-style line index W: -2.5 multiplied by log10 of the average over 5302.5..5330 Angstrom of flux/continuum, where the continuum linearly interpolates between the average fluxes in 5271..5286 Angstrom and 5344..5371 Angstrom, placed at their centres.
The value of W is -0.02 mag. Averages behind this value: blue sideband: 15.7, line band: 16.6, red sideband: 16.9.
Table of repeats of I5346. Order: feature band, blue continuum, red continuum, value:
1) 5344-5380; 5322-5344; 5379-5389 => 0.5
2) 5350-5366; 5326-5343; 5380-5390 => 0.0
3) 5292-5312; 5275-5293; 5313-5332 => -0.1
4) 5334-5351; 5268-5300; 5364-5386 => -0.6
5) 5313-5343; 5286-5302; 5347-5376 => 0.0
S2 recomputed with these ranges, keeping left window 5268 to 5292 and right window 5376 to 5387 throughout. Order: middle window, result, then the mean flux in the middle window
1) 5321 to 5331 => 0.4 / 15.8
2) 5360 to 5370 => 0.3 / 16.6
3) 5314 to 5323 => -0.3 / 17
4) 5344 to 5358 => 0.0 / 17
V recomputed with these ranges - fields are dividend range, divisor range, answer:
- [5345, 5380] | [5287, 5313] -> 1.03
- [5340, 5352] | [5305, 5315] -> 1.01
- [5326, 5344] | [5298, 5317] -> 1.02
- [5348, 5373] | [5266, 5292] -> 1.11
